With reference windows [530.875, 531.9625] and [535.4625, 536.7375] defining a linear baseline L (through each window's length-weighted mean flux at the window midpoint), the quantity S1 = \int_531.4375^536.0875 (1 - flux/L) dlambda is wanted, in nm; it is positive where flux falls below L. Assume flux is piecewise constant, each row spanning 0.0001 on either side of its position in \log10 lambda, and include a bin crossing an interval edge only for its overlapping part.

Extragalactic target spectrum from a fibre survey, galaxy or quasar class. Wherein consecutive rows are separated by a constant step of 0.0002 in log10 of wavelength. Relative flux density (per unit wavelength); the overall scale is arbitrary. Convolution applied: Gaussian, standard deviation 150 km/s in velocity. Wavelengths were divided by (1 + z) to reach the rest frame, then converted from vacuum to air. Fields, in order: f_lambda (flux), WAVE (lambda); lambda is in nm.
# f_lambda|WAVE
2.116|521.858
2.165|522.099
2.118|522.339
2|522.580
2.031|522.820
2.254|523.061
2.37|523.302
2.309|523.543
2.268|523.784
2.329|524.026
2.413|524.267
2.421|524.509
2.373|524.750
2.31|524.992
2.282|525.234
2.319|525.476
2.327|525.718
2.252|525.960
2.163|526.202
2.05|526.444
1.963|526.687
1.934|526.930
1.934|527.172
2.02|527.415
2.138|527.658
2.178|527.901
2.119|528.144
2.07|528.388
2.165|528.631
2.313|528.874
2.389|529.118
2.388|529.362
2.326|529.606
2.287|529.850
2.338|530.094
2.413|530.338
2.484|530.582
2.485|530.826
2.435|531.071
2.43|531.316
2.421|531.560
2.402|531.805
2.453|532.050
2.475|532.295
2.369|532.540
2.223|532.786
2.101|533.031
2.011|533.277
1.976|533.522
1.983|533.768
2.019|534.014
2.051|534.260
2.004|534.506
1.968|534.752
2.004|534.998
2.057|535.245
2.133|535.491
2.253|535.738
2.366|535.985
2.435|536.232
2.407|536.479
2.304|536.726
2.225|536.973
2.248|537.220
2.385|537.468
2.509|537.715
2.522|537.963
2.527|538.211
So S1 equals 0.41 nm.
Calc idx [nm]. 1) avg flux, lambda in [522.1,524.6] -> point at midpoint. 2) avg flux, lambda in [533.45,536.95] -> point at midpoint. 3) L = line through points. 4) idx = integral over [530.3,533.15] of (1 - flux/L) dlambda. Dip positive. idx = -0.28 nm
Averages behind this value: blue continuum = 2.25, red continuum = 2.15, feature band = 2.39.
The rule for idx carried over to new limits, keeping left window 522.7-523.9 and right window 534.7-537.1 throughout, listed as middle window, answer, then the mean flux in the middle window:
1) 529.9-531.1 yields -0.10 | 2.42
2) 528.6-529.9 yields -0.05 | 2.32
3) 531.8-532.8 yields -0.08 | 2.4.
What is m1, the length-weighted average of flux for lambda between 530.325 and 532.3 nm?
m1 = 2.44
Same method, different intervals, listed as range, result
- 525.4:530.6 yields 2.2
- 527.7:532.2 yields 2.34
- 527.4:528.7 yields 2.12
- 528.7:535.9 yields 2.25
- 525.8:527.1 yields 2.08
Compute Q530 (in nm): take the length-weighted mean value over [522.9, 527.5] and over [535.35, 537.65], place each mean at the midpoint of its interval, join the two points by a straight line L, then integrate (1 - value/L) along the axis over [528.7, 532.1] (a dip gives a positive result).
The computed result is -0.19 nm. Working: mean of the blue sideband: 2.23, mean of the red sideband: 2.31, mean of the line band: 2.39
